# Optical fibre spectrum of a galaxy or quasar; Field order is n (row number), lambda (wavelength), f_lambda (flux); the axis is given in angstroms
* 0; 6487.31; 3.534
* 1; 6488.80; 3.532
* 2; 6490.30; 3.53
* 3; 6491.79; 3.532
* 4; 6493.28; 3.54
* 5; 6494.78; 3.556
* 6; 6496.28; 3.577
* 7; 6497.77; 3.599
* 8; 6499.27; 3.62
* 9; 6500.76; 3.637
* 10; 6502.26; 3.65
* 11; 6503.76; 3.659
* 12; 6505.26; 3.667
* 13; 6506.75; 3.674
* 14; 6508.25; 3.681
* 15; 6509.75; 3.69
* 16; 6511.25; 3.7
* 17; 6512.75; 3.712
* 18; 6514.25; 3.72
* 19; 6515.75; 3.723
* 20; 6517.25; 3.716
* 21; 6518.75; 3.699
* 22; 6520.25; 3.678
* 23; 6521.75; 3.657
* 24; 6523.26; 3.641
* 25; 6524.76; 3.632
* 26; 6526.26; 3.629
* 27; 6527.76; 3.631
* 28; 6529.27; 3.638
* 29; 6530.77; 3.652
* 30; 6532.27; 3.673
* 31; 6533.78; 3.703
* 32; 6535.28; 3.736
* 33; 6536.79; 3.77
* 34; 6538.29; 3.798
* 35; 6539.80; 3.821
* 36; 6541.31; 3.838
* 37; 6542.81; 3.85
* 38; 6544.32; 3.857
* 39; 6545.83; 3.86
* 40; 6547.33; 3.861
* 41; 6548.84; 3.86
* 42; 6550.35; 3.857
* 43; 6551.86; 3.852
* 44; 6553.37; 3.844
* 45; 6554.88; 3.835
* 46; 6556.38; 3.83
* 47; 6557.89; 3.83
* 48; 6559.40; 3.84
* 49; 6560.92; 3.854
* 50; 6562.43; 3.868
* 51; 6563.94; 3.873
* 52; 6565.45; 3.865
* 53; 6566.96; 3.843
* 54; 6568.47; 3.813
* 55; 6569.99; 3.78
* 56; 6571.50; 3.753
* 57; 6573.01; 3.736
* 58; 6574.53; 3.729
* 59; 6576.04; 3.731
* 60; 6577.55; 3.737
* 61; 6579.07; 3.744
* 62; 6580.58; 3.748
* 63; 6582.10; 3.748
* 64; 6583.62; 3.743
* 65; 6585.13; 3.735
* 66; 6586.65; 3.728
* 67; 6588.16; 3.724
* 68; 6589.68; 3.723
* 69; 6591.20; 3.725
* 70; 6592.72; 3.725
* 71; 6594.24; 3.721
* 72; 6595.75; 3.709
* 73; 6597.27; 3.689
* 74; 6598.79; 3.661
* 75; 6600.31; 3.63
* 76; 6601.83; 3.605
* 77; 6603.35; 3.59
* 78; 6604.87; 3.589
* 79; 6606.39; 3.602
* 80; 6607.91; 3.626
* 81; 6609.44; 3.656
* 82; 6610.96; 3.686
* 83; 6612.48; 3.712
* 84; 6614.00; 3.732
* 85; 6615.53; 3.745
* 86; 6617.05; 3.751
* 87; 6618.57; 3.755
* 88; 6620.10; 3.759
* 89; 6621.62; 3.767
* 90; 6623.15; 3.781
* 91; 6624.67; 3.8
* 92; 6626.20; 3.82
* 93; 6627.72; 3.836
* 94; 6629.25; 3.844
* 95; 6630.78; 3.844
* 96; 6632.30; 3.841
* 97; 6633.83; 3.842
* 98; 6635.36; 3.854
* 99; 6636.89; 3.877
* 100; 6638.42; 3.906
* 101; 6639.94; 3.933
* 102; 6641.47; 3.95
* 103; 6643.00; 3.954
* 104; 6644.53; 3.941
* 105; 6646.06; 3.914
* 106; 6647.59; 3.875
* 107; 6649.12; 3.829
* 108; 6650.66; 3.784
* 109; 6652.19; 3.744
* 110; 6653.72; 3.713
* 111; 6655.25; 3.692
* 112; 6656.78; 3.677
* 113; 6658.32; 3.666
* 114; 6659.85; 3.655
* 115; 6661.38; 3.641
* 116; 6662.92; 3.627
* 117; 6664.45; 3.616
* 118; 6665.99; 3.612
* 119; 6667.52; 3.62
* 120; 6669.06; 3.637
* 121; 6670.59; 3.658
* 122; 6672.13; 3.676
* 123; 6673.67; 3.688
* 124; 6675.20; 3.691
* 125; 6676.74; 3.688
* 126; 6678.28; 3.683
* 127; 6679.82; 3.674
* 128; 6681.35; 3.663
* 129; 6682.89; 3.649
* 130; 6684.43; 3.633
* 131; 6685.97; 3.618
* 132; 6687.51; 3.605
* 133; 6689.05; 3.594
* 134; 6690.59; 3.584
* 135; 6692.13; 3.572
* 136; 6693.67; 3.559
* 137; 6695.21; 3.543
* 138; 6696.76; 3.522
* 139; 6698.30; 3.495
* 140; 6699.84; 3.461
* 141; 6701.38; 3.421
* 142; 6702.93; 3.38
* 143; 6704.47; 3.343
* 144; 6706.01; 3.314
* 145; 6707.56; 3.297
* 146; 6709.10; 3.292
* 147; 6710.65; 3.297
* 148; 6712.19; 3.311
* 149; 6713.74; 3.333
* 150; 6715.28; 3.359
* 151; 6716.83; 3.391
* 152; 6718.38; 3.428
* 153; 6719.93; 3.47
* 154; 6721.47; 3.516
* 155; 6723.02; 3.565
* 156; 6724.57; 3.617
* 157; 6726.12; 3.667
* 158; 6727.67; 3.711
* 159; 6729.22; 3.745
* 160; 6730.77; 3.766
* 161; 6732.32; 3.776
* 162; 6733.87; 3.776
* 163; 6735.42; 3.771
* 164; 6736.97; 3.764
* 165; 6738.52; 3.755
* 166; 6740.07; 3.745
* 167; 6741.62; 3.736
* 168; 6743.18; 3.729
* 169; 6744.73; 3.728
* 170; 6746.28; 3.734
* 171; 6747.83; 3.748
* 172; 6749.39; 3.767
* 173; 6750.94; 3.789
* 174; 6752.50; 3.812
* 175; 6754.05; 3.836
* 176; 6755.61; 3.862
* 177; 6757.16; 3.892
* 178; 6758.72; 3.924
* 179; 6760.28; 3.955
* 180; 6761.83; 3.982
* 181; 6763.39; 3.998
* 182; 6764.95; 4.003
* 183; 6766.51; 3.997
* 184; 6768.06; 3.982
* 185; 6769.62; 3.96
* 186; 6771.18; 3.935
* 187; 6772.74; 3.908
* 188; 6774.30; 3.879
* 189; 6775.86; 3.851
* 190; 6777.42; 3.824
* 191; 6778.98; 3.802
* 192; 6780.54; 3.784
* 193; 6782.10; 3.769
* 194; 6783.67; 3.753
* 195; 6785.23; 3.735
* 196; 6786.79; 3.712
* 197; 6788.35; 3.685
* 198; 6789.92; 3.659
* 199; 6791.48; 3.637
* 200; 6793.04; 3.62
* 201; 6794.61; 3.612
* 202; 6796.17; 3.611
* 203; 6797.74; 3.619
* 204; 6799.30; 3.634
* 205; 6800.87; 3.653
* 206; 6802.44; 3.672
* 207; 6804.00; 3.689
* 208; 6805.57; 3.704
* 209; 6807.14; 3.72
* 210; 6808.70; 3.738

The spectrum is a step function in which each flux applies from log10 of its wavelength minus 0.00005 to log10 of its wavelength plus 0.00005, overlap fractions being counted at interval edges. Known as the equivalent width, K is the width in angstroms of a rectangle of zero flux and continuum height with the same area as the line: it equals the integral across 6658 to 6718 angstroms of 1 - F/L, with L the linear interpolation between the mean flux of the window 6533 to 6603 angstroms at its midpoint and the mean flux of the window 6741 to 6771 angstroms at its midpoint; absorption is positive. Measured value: 4.6 angstroms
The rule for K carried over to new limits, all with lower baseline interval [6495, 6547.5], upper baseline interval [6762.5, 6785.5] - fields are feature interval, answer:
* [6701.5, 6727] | 2.83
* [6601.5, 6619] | 0.44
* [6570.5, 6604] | 0.33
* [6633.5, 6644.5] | -0.35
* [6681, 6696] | 0.86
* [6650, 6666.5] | 0.54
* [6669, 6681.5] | 0.44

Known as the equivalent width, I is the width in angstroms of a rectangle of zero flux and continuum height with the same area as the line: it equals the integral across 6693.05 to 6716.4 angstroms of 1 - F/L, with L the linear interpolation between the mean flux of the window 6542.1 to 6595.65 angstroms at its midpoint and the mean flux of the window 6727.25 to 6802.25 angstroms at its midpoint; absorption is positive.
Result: 2.4 angstroms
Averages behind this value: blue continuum 3.79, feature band 3.39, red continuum 3.79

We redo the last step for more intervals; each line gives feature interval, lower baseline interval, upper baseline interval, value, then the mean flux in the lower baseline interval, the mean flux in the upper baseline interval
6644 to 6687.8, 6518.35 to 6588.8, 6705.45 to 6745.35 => -0.66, 3.77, 3.57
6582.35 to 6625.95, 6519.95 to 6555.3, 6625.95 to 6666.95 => 0.87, 3.76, 3.79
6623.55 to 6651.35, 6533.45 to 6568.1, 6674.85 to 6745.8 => -1.34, 3.83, 3.57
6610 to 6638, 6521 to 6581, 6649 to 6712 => -0.95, 3.78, 3.58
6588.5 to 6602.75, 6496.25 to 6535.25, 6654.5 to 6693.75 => -0.13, 3.67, 3.64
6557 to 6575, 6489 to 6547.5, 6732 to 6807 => -0.55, 3.68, 3.79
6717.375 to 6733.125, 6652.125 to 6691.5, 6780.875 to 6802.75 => 0.16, 3.65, 3.67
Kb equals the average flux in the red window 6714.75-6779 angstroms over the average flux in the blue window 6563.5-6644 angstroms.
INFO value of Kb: 1.00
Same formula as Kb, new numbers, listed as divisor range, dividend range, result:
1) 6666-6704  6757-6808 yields 1.05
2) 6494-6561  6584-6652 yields 1.01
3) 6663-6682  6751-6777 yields 1.07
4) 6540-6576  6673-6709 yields 0.93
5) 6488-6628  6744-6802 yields 1.02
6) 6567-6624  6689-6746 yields 0.96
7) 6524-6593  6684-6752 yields 0.95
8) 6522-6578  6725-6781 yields 1.01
